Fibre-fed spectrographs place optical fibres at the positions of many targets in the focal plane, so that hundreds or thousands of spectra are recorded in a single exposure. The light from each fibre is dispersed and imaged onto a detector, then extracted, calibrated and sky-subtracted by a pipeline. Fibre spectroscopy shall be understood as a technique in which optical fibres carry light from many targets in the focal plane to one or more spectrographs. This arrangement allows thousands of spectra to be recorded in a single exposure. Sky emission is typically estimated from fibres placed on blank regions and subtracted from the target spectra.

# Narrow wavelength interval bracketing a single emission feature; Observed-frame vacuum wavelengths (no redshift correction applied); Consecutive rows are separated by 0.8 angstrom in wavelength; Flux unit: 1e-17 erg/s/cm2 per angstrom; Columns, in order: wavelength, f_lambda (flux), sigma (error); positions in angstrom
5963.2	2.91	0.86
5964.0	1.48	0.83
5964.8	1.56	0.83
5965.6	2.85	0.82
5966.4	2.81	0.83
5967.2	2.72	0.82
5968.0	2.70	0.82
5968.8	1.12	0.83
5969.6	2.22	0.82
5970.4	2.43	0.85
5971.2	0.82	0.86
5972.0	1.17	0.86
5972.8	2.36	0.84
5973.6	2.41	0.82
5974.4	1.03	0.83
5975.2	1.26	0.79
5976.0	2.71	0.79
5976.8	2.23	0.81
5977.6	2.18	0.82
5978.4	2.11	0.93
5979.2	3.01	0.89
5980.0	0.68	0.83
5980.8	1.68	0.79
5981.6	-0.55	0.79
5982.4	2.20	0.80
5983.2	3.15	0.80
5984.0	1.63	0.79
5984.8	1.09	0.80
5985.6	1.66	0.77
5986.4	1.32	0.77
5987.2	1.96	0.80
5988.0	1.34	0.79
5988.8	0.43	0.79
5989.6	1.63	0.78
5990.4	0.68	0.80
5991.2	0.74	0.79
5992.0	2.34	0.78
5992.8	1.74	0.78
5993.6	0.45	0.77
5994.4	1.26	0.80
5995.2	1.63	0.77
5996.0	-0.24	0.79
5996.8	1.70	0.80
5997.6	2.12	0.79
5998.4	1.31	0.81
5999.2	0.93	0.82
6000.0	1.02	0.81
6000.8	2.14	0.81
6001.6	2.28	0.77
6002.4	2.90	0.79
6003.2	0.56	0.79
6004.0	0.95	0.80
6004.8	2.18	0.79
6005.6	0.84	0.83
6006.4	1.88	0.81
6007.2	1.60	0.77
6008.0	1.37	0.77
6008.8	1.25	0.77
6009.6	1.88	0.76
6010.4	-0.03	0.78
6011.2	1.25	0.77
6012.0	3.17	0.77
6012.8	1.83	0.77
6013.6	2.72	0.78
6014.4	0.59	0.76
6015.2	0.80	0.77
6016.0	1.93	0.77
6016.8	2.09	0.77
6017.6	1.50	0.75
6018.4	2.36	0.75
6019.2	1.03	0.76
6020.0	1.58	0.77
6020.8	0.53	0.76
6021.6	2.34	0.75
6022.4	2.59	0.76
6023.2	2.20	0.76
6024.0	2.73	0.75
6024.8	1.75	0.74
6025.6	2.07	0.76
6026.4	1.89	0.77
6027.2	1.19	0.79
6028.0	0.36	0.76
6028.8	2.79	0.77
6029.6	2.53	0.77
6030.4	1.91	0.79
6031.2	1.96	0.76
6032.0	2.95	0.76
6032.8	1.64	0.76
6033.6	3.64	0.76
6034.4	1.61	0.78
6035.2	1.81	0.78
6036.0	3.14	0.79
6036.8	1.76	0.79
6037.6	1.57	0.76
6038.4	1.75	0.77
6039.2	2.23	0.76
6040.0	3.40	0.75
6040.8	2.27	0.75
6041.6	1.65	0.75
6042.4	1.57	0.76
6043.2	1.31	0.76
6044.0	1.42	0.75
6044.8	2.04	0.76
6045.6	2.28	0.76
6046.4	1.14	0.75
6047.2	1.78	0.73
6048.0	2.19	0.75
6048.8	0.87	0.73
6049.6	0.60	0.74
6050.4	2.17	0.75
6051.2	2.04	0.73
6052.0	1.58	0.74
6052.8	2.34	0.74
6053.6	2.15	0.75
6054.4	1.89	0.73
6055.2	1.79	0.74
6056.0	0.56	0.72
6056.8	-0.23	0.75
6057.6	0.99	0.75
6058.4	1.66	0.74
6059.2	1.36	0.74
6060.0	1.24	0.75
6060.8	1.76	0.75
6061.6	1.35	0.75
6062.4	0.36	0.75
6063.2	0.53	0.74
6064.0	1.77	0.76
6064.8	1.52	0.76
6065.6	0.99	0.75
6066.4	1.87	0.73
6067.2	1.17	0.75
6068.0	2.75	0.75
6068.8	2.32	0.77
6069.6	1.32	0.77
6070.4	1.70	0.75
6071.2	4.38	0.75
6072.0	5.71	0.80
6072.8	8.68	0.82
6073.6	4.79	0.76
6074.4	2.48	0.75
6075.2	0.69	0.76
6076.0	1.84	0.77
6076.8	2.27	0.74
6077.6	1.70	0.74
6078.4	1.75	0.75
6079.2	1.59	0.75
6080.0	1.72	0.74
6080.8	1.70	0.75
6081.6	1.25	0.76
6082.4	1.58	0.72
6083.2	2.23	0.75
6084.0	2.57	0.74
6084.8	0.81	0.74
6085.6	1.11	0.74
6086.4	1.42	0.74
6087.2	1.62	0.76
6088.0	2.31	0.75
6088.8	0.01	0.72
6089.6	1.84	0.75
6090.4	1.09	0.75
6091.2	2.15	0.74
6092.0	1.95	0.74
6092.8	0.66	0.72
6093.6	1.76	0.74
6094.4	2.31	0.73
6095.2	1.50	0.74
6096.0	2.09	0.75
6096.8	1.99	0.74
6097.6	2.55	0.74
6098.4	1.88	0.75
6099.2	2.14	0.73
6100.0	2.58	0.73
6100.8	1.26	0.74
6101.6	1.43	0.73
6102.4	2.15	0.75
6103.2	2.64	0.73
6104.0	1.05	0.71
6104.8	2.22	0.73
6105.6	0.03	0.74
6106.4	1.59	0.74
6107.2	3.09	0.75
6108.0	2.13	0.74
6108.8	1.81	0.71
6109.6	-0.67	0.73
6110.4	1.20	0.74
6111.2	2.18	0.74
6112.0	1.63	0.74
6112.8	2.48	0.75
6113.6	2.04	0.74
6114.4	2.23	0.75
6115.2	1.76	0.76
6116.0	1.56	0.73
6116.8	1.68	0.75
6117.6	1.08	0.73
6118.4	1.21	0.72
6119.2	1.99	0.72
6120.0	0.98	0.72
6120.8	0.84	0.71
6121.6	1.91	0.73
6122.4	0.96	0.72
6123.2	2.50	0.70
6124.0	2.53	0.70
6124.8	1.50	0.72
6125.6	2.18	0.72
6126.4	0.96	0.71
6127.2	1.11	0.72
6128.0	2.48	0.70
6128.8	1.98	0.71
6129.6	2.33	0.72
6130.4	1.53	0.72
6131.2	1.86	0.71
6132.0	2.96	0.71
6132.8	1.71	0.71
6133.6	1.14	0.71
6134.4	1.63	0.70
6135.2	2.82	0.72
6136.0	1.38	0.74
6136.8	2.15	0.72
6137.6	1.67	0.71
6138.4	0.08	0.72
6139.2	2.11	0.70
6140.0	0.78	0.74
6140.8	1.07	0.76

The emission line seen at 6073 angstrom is H-beta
